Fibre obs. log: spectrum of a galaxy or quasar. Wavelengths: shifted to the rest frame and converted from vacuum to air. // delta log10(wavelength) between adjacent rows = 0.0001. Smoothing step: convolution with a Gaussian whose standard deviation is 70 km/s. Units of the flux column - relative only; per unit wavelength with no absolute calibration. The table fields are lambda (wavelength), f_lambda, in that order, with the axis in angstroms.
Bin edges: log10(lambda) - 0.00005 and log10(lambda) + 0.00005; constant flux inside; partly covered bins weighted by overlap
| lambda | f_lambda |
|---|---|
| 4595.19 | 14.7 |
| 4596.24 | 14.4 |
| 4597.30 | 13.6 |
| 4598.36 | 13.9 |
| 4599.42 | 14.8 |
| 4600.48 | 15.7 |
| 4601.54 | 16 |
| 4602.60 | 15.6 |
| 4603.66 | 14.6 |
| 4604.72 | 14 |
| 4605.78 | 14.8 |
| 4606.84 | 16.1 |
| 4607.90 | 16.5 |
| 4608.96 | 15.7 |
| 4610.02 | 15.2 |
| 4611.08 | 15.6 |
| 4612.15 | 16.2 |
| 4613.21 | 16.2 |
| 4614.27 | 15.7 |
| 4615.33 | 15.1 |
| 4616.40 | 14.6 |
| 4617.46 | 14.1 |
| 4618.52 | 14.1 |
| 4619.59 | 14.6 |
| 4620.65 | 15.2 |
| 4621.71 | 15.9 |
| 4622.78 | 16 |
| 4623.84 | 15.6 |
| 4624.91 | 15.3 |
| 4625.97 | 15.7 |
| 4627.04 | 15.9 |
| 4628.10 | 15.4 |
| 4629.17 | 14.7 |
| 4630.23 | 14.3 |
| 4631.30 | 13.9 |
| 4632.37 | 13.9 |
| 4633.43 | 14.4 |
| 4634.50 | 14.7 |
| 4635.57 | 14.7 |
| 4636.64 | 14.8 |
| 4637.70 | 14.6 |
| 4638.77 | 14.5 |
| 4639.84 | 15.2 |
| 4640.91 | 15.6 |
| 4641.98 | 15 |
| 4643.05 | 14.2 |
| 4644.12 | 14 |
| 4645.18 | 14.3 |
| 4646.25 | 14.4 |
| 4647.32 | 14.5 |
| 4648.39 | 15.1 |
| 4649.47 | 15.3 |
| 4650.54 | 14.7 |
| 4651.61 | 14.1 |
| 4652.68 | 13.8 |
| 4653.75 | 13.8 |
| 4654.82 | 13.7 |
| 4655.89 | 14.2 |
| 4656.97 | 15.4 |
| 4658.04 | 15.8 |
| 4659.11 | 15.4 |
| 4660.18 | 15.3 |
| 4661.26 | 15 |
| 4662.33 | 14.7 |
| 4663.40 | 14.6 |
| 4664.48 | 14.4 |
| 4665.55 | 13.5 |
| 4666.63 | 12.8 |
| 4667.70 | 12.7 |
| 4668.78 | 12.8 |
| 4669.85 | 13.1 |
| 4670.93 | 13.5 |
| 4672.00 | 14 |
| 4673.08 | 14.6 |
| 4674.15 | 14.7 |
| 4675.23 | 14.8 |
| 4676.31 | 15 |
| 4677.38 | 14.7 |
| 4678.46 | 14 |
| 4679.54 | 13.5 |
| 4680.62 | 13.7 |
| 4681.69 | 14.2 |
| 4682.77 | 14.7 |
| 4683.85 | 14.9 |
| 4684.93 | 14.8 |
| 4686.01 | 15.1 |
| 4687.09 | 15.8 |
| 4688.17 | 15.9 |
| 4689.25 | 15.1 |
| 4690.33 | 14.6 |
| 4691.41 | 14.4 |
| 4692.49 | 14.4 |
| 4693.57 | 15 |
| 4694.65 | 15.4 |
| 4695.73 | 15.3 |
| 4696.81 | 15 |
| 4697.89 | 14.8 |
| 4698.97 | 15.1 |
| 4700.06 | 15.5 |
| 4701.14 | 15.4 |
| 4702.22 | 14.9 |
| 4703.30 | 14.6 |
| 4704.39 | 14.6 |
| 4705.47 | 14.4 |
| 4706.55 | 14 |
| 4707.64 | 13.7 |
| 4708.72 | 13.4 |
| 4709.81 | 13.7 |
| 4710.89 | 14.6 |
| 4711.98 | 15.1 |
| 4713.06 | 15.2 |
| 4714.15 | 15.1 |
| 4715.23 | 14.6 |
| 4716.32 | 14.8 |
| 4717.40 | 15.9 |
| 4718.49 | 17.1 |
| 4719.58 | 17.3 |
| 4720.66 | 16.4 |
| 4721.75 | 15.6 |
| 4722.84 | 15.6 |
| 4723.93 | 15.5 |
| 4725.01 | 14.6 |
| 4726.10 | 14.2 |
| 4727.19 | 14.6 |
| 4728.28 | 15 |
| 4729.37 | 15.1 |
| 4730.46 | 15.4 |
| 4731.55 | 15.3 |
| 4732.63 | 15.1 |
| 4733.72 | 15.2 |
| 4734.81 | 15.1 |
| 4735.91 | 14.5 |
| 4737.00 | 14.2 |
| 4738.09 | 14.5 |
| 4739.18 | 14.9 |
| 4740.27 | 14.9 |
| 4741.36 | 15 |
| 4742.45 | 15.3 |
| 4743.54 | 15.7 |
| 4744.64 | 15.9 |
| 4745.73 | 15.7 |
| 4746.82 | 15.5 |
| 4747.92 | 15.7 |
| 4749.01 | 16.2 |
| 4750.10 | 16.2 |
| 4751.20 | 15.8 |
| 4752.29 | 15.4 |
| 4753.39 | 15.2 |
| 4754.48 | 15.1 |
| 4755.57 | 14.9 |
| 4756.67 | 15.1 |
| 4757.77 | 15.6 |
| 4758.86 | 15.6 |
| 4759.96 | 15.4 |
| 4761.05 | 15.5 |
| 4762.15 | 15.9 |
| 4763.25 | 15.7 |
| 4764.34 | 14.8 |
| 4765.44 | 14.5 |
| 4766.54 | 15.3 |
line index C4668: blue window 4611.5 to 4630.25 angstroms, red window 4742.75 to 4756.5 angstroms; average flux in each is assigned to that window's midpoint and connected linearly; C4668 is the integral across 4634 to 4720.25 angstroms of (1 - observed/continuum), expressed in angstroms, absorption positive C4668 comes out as 4.3 angstroms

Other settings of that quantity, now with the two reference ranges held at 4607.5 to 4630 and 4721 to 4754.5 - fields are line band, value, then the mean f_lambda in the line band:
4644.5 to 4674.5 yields 2.0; 14.3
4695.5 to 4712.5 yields 0.7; 14.6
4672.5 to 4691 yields 0.7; 14.7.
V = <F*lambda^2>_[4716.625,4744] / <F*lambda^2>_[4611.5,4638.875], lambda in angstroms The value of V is 1.06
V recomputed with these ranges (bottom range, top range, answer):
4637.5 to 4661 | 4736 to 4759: 1.09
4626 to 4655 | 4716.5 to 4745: 1.09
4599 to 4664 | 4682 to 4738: 1.04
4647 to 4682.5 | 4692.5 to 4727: 1.07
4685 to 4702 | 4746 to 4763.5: 1.06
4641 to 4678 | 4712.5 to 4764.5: 1.11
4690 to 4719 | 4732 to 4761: 1.05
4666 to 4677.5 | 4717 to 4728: 1.15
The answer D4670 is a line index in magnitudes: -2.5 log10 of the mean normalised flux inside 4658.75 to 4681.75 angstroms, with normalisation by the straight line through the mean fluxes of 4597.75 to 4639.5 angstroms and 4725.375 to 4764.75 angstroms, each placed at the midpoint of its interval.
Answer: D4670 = 0.08 mag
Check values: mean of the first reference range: 15.1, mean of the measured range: 14.1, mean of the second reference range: 15.3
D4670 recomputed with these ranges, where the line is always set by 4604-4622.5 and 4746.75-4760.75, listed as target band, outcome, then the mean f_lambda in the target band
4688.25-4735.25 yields 0.03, 15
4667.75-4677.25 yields 0.10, 14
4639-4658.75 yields 0.05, 14.6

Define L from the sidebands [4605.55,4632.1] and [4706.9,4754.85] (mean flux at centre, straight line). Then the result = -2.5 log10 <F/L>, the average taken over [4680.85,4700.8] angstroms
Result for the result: 0.02 mag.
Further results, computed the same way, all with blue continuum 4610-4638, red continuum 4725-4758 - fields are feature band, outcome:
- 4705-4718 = 0.044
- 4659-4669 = 0.074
